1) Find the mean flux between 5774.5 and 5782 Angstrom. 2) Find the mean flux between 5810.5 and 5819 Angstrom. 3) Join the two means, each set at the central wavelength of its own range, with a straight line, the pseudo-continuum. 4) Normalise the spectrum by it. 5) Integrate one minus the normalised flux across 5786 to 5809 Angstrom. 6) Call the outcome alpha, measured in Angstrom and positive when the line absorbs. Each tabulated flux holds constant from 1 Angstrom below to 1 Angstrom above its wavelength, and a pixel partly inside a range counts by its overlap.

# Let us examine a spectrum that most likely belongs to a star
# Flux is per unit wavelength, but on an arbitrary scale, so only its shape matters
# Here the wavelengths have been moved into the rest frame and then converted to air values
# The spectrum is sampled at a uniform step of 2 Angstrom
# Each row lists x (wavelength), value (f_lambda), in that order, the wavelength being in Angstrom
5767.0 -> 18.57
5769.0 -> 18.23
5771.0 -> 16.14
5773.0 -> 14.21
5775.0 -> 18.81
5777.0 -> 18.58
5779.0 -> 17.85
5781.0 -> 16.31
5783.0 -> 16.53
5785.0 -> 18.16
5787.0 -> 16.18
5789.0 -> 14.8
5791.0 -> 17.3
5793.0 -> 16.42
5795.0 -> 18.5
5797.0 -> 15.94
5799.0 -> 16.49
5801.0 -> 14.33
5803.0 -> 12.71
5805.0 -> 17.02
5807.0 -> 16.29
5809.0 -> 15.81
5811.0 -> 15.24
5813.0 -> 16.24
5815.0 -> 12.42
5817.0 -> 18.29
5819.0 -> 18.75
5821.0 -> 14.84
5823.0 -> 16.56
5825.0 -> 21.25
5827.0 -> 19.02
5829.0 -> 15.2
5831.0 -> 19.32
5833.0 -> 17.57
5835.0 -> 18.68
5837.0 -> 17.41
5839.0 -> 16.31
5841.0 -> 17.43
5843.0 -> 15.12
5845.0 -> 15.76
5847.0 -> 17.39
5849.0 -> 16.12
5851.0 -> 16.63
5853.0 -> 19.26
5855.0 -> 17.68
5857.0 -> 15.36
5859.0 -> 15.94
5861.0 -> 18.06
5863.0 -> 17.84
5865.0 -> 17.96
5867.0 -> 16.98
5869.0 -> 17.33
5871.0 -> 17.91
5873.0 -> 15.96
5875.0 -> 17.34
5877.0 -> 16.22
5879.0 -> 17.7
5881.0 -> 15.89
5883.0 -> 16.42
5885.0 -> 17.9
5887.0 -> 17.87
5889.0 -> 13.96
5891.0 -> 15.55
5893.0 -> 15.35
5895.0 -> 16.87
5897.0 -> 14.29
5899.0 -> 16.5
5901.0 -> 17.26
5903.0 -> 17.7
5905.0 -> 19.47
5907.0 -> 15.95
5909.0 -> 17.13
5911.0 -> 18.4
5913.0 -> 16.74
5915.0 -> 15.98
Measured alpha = 1.1 Angstrom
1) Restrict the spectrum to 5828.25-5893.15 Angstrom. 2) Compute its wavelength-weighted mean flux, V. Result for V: 16.9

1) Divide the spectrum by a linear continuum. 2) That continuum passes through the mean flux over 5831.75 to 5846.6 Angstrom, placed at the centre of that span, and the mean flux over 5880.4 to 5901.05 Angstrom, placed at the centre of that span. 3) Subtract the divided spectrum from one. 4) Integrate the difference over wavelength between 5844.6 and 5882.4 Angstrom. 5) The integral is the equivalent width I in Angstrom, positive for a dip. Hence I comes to -1.1 Angstrom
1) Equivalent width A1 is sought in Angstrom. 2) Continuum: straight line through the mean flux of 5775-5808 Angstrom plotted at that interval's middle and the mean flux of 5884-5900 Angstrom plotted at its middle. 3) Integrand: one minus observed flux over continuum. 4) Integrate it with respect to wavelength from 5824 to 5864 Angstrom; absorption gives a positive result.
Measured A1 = -2.7 Angstrom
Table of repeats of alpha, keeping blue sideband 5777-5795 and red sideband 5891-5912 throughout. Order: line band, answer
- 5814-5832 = -0.45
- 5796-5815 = 1.68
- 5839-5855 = 0.02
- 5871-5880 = -0.04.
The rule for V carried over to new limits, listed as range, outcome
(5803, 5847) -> 16.8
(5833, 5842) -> 17.5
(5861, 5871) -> 17.6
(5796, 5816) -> 15.2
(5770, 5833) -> 16.6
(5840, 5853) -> 16.6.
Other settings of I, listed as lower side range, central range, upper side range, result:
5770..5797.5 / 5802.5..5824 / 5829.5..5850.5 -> 1.3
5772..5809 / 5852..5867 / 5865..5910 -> -0.7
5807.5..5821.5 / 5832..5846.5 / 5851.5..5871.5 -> -0.2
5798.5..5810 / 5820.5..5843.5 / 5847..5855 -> -1.3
